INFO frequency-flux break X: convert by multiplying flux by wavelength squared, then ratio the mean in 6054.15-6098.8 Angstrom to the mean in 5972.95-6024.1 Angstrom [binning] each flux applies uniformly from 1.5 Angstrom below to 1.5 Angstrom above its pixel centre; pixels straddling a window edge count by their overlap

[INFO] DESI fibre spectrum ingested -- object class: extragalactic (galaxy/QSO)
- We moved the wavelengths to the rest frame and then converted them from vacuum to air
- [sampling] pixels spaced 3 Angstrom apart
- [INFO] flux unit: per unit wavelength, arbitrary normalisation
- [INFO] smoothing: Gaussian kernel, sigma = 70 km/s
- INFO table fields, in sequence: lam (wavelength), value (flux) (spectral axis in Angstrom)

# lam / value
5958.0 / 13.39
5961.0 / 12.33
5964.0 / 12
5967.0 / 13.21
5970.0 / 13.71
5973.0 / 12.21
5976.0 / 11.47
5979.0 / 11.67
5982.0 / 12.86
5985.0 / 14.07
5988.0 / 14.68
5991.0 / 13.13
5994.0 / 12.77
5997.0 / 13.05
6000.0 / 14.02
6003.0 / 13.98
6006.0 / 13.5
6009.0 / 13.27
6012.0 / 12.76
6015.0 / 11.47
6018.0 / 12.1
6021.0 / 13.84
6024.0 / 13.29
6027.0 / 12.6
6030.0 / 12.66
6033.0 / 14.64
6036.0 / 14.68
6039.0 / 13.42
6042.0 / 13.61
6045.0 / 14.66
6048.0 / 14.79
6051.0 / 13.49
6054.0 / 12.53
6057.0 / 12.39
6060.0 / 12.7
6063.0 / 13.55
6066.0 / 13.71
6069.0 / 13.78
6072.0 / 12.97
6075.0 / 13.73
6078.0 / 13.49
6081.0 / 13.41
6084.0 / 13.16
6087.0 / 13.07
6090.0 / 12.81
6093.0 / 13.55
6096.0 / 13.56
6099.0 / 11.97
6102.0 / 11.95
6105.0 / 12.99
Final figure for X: 1.0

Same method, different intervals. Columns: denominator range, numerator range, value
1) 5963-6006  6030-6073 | 1.06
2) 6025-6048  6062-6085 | 0.99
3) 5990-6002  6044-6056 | 1.06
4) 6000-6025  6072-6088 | 1.04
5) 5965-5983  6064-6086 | 1.11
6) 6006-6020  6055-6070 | 1.07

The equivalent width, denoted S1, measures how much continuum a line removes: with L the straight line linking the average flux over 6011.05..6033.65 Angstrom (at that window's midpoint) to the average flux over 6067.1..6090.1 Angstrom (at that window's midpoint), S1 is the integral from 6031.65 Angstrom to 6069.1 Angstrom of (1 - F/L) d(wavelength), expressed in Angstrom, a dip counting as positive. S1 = -1.7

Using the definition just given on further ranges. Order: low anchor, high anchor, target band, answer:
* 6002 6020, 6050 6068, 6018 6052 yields -2.0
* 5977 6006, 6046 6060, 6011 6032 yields 0.9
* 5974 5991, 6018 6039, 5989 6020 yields 0.4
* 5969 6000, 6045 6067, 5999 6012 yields -0.5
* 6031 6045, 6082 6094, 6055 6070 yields 0.5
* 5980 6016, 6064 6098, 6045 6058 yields -0.1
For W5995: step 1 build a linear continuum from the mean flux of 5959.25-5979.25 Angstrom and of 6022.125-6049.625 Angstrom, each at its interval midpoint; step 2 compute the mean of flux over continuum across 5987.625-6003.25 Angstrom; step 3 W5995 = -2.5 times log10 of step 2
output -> -0.04 mag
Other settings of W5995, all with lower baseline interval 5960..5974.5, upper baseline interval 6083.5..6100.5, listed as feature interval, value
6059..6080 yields -0.04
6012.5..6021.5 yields 0.04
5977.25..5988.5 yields -0.03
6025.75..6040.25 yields -0.06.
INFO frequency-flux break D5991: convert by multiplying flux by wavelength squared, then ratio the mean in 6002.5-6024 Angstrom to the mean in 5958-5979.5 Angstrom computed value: 1.1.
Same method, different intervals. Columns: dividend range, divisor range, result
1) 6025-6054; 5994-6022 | 1.06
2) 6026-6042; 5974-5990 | 1.07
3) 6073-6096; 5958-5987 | 1.09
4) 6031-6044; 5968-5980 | 1.16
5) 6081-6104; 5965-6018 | 1.03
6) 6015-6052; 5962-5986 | 1.10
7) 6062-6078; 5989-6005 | 1.03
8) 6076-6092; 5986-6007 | 1.00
